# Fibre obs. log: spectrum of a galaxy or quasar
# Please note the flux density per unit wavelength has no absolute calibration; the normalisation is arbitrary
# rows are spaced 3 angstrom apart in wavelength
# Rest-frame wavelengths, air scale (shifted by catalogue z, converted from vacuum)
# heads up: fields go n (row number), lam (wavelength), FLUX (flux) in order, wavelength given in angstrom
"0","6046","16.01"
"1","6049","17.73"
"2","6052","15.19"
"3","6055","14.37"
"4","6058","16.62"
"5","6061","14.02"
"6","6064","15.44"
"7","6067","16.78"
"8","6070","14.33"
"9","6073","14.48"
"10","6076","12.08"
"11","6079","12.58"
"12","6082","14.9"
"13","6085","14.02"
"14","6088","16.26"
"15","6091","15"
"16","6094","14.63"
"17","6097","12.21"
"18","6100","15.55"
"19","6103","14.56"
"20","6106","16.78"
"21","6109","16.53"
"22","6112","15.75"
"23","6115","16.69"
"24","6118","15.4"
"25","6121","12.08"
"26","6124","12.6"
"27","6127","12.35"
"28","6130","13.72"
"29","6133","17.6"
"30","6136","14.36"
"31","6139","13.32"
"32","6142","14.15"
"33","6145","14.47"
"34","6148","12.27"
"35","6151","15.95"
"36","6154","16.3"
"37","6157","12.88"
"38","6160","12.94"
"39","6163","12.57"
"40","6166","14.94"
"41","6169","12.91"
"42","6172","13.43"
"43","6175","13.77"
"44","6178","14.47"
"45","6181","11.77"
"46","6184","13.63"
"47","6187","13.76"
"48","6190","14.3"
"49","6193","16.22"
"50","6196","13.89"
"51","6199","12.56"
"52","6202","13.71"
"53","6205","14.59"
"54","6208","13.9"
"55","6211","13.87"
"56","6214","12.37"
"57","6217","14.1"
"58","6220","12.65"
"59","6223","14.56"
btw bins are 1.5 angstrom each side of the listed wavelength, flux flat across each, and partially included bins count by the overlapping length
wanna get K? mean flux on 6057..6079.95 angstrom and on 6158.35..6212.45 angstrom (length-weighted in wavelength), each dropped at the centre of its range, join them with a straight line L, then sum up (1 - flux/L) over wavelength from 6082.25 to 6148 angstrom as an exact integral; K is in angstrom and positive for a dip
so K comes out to -1.8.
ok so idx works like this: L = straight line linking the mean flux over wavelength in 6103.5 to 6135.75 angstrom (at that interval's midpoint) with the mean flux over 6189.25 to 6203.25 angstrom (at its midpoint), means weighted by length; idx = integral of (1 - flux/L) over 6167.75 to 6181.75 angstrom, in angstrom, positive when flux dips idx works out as 0.97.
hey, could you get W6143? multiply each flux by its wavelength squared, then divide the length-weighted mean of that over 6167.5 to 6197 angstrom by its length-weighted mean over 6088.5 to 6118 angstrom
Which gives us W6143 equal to 0.9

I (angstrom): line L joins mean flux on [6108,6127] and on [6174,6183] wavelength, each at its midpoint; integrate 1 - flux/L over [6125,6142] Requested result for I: 0.06 angstrom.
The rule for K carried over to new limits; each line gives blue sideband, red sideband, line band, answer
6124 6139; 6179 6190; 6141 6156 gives -0.7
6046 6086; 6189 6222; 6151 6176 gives 0.5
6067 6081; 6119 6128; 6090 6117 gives -4.8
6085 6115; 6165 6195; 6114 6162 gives 1.5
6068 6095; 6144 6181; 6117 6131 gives 0.9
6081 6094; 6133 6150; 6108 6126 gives -0.2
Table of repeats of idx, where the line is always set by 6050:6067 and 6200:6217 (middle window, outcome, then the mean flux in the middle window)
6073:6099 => 1.77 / 14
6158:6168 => 0.54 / 13.4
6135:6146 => 0.30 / 14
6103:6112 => -0.82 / 16.2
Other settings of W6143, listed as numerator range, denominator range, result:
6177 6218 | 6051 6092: 0.98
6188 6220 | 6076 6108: 0.99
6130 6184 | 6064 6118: 0.96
